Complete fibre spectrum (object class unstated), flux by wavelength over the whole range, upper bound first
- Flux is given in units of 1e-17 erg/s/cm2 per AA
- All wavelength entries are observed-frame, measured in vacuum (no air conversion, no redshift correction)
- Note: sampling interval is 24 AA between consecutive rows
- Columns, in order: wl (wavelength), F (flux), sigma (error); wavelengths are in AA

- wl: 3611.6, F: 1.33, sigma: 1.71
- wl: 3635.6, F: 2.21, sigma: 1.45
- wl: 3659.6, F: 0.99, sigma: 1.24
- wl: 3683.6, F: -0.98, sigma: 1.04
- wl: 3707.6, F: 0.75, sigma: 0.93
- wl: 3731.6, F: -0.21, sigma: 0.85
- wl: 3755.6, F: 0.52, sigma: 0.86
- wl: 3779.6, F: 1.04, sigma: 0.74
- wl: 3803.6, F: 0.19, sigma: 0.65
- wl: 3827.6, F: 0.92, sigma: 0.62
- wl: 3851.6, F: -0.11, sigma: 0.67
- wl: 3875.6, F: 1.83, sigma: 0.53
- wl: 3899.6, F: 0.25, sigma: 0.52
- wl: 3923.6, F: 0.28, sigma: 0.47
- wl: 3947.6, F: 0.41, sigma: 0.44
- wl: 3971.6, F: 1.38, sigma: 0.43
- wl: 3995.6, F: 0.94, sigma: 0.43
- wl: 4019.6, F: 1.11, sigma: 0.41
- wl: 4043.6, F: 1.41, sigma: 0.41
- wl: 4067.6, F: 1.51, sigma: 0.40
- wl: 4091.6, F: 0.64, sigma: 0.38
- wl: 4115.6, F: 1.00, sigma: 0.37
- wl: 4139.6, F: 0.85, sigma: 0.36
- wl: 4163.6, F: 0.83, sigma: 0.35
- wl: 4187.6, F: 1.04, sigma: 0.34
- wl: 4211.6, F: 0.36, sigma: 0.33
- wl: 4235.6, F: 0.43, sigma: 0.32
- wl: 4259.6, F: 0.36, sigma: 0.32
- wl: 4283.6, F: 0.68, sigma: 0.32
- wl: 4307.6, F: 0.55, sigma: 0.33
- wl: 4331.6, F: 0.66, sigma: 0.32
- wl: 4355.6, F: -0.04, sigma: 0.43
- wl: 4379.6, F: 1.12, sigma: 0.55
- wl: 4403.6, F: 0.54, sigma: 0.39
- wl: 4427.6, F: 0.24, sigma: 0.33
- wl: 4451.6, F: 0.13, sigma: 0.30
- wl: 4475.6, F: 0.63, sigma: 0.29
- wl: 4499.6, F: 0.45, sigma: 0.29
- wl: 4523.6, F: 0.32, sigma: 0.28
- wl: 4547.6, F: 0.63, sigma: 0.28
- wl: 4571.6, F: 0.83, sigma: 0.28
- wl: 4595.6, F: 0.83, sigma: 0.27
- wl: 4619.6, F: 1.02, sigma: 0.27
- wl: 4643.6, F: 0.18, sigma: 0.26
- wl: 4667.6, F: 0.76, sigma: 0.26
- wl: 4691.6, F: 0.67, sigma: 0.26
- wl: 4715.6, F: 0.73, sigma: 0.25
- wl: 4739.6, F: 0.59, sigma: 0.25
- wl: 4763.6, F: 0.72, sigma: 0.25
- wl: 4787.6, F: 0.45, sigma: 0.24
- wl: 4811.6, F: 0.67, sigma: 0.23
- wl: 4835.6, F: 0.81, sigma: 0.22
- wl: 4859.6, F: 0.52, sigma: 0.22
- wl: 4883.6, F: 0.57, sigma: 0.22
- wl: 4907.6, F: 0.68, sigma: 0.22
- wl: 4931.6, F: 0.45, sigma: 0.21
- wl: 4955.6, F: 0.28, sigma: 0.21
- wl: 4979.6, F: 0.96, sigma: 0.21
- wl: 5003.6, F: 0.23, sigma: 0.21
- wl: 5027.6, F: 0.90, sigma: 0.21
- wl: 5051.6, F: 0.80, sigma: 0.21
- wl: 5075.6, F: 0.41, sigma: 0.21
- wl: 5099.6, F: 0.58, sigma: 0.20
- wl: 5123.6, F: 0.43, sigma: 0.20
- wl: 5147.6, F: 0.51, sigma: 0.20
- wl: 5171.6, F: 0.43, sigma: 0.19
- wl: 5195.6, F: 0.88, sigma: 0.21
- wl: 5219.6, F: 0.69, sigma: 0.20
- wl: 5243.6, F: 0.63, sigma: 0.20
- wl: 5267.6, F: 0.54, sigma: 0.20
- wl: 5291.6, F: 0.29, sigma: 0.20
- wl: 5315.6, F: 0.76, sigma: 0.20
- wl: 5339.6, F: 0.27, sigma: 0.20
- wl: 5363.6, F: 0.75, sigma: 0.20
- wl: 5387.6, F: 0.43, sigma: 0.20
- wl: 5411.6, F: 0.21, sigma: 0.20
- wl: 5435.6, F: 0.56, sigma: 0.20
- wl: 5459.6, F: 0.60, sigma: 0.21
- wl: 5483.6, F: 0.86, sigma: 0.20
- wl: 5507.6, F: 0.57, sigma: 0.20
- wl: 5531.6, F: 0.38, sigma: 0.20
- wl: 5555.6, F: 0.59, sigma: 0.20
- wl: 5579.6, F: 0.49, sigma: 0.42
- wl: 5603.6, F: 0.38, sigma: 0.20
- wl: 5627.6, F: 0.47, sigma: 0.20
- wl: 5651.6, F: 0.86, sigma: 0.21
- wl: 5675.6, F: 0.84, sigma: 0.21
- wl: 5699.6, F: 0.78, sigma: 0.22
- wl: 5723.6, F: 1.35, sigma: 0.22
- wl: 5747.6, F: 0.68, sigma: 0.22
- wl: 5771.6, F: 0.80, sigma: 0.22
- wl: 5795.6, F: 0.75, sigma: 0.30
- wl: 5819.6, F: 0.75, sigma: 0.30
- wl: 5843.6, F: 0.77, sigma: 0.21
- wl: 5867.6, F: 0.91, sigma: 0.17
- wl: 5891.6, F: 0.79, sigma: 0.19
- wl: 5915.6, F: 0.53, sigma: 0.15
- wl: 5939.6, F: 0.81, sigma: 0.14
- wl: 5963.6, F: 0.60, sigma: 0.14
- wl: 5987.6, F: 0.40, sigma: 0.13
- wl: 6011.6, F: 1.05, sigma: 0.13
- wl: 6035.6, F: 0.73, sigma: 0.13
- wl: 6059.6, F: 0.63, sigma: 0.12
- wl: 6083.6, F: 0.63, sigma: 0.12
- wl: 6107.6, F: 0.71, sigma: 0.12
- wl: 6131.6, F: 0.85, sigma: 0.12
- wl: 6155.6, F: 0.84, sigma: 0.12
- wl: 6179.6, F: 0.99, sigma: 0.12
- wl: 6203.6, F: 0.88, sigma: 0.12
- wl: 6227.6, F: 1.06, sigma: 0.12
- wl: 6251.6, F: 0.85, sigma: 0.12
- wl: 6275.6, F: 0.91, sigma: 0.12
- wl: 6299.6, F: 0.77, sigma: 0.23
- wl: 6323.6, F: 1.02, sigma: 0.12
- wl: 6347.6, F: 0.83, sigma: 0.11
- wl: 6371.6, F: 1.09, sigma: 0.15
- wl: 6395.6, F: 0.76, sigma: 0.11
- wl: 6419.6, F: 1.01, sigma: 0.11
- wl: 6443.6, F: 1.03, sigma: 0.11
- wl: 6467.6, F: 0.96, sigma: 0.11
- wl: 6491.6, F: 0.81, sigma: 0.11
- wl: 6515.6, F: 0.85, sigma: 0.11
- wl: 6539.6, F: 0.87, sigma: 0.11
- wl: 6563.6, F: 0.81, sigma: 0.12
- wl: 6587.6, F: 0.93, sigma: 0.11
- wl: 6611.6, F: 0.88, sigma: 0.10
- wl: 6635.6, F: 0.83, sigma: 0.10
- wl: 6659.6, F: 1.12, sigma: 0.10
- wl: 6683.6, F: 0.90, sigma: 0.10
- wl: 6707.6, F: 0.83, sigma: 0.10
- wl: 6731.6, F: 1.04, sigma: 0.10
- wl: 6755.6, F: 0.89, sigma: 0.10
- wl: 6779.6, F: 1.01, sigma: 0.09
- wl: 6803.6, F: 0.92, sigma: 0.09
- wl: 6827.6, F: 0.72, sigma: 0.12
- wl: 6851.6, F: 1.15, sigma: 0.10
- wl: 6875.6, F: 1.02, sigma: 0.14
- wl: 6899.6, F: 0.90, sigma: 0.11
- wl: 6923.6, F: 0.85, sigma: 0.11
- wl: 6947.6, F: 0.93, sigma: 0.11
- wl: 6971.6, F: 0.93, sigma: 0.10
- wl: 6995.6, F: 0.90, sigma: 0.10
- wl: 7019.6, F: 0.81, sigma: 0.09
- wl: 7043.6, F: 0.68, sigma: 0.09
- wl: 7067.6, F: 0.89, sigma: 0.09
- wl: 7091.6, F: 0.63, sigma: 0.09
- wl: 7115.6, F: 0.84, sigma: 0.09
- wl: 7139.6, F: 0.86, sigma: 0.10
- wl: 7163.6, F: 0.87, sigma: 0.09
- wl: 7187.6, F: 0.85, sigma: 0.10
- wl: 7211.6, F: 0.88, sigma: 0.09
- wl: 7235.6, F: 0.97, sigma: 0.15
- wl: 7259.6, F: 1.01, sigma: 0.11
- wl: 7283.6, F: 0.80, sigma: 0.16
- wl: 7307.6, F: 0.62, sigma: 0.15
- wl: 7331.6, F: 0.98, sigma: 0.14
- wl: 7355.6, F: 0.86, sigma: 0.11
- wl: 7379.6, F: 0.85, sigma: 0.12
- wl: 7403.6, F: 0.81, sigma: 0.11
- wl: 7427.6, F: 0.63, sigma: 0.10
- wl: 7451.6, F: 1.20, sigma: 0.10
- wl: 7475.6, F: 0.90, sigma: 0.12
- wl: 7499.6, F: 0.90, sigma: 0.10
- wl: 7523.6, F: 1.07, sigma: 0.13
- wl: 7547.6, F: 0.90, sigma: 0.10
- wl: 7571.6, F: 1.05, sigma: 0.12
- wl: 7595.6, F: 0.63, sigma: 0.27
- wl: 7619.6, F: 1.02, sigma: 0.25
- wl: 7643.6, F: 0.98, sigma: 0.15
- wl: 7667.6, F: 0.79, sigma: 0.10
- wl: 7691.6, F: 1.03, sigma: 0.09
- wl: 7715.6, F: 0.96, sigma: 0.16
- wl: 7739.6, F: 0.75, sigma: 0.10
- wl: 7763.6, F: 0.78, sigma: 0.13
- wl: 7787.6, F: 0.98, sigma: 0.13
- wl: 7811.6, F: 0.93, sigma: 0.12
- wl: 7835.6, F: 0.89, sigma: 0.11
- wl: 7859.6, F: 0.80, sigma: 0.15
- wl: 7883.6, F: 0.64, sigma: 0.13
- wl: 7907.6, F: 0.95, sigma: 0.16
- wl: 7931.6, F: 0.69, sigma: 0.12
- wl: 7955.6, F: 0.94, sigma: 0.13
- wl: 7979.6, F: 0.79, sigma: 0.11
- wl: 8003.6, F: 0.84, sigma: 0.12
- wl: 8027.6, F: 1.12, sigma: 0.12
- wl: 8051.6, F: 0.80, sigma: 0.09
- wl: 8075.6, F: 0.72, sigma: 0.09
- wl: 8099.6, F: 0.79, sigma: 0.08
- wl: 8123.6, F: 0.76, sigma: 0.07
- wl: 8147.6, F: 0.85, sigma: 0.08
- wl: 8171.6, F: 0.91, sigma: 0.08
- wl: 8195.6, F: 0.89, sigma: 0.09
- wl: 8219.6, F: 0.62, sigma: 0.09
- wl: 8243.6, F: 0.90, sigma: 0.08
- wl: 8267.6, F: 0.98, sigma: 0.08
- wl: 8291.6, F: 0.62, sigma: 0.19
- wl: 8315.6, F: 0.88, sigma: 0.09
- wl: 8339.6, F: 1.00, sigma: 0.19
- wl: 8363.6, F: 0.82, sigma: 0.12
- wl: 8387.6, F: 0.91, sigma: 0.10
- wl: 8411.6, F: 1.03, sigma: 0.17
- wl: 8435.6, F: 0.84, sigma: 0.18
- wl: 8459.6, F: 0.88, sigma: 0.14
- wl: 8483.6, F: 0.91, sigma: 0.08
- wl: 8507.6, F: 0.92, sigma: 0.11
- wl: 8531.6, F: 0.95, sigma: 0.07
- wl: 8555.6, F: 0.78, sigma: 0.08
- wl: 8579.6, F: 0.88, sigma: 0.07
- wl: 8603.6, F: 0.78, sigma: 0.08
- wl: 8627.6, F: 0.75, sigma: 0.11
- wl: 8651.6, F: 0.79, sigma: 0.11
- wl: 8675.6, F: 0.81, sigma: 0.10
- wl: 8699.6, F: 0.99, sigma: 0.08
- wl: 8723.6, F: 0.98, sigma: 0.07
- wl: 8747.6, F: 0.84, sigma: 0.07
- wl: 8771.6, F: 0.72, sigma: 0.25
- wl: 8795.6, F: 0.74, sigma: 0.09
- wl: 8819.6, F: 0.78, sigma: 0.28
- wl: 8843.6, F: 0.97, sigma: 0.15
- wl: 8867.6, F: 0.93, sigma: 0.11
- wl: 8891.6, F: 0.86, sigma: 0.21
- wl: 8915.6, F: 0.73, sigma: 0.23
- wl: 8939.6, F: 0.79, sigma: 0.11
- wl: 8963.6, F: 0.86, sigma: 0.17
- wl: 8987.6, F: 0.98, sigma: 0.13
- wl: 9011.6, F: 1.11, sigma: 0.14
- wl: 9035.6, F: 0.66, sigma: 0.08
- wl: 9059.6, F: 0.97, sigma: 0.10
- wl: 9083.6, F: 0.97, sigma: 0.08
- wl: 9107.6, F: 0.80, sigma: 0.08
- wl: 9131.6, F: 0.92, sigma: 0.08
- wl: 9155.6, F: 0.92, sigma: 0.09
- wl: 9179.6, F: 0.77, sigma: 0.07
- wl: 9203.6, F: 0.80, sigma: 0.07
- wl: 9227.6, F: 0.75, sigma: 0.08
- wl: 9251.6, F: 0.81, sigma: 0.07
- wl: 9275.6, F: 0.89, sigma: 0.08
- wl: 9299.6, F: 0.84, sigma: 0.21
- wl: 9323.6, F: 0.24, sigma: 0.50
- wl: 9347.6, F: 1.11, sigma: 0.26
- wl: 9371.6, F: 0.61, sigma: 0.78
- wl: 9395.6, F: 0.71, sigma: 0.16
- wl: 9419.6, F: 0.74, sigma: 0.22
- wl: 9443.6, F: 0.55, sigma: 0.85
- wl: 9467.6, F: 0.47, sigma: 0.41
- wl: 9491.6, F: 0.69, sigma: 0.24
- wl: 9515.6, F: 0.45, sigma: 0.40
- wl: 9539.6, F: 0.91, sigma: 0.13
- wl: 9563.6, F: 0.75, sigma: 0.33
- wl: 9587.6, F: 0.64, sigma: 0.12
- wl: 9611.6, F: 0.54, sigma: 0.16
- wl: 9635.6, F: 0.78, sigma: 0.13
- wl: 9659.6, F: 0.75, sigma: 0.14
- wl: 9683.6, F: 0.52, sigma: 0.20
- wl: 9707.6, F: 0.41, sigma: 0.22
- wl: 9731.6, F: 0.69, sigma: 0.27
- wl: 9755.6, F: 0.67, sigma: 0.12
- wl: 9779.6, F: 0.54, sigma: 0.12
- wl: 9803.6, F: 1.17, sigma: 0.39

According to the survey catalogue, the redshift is 0.534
